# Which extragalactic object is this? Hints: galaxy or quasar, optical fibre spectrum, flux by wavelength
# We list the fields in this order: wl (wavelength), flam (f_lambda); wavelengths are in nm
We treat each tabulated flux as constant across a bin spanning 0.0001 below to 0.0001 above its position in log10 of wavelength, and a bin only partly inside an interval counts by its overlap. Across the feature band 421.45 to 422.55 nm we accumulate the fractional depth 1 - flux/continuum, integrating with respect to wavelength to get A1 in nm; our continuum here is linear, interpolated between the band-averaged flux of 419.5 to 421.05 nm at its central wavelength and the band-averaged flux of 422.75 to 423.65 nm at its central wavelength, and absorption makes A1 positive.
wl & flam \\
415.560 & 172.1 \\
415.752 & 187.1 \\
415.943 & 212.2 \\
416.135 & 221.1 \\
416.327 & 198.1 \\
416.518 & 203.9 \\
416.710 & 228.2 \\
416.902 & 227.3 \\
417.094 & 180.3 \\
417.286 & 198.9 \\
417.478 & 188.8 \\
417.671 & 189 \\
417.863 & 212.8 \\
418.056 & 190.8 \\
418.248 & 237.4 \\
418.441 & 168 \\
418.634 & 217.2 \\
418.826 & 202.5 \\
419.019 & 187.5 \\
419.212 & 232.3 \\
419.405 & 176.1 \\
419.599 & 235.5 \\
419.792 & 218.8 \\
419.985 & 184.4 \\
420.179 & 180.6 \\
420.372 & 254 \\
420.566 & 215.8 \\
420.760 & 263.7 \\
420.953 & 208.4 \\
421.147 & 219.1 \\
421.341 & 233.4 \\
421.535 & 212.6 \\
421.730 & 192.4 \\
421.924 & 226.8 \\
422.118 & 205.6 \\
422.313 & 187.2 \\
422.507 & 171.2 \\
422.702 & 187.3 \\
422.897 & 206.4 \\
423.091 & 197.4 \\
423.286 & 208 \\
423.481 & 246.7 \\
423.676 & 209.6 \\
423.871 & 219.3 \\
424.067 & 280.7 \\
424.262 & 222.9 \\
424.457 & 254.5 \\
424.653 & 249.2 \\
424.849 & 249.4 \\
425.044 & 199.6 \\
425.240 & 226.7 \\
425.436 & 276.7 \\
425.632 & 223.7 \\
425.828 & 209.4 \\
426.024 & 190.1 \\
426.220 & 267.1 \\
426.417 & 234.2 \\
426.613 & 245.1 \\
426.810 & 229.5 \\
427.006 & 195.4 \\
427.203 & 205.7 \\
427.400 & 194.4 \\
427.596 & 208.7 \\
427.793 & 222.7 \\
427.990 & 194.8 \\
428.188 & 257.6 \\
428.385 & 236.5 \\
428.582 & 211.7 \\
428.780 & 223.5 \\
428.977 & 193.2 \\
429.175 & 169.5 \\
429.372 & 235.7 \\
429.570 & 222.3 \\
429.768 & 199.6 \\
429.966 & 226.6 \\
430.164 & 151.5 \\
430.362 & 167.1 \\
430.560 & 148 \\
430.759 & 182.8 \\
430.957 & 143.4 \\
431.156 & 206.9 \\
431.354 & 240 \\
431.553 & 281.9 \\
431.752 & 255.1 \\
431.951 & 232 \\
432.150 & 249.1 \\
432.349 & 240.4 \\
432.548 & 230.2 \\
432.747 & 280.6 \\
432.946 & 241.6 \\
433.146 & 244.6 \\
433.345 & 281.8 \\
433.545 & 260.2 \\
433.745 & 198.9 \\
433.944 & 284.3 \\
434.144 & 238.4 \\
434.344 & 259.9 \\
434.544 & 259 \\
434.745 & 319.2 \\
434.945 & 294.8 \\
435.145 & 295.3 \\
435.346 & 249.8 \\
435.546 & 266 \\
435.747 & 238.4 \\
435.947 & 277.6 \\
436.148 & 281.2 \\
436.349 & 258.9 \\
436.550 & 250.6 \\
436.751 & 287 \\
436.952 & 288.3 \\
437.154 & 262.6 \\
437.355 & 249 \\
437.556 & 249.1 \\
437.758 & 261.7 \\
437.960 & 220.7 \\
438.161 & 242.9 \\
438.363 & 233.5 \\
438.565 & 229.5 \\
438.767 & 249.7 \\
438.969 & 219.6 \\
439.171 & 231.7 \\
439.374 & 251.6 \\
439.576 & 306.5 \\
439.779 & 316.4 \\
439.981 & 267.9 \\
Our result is 0.08 nm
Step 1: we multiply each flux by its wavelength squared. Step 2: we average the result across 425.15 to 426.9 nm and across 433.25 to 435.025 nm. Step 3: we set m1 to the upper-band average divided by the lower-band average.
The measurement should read 1.18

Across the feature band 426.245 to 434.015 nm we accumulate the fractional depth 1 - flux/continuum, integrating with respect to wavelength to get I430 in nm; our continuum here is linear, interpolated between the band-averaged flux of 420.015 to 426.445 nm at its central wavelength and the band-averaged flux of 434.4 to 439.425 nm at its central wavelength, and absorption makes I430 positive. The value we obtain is 0.61 nm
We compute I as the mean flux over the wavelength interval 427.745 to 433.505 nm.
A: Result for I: 220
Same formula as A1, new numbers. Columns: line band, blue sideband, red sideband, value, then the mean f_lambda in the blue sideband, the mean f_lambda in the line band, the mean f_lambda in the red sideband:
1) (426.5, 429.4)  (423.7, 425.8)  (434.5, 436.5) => 0.40 nm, 238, 215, 274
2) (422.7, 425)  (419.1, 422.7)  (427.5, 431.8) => -0.20 nm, 211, 229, 208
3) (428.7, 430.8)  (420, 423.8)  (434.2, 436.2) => 0.47 nm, 211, 193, 273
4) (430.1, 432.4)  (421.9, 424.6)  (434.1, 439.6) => 0.32 nm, 216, 208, 259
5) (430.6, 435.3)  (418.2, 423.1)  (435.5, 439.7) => -0.09 nm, 208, 247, 255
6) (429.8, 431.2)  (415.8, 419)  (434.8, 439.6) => 0.38 nm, 204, 175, 258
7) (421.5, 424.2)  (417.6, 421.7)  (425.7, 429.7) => 0.03 nm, 211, 211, 217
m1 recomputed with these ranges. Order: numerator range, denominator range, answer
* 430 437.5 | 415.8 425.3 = 1.23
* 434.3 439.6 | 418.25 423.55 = 1.34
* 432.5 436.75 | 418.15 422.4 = 1.33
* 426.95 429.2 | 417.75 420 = 1.07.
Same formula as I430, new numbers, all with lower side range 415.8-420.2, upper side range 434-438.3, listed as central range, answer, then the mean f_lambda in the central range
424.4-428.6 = 0.10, 226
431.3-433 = 0.00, 251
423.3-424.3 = -0.05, 234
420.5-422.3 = -0.02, 218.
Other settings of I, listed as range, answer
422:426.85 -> 224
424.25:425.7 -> 239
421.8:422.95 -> 197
